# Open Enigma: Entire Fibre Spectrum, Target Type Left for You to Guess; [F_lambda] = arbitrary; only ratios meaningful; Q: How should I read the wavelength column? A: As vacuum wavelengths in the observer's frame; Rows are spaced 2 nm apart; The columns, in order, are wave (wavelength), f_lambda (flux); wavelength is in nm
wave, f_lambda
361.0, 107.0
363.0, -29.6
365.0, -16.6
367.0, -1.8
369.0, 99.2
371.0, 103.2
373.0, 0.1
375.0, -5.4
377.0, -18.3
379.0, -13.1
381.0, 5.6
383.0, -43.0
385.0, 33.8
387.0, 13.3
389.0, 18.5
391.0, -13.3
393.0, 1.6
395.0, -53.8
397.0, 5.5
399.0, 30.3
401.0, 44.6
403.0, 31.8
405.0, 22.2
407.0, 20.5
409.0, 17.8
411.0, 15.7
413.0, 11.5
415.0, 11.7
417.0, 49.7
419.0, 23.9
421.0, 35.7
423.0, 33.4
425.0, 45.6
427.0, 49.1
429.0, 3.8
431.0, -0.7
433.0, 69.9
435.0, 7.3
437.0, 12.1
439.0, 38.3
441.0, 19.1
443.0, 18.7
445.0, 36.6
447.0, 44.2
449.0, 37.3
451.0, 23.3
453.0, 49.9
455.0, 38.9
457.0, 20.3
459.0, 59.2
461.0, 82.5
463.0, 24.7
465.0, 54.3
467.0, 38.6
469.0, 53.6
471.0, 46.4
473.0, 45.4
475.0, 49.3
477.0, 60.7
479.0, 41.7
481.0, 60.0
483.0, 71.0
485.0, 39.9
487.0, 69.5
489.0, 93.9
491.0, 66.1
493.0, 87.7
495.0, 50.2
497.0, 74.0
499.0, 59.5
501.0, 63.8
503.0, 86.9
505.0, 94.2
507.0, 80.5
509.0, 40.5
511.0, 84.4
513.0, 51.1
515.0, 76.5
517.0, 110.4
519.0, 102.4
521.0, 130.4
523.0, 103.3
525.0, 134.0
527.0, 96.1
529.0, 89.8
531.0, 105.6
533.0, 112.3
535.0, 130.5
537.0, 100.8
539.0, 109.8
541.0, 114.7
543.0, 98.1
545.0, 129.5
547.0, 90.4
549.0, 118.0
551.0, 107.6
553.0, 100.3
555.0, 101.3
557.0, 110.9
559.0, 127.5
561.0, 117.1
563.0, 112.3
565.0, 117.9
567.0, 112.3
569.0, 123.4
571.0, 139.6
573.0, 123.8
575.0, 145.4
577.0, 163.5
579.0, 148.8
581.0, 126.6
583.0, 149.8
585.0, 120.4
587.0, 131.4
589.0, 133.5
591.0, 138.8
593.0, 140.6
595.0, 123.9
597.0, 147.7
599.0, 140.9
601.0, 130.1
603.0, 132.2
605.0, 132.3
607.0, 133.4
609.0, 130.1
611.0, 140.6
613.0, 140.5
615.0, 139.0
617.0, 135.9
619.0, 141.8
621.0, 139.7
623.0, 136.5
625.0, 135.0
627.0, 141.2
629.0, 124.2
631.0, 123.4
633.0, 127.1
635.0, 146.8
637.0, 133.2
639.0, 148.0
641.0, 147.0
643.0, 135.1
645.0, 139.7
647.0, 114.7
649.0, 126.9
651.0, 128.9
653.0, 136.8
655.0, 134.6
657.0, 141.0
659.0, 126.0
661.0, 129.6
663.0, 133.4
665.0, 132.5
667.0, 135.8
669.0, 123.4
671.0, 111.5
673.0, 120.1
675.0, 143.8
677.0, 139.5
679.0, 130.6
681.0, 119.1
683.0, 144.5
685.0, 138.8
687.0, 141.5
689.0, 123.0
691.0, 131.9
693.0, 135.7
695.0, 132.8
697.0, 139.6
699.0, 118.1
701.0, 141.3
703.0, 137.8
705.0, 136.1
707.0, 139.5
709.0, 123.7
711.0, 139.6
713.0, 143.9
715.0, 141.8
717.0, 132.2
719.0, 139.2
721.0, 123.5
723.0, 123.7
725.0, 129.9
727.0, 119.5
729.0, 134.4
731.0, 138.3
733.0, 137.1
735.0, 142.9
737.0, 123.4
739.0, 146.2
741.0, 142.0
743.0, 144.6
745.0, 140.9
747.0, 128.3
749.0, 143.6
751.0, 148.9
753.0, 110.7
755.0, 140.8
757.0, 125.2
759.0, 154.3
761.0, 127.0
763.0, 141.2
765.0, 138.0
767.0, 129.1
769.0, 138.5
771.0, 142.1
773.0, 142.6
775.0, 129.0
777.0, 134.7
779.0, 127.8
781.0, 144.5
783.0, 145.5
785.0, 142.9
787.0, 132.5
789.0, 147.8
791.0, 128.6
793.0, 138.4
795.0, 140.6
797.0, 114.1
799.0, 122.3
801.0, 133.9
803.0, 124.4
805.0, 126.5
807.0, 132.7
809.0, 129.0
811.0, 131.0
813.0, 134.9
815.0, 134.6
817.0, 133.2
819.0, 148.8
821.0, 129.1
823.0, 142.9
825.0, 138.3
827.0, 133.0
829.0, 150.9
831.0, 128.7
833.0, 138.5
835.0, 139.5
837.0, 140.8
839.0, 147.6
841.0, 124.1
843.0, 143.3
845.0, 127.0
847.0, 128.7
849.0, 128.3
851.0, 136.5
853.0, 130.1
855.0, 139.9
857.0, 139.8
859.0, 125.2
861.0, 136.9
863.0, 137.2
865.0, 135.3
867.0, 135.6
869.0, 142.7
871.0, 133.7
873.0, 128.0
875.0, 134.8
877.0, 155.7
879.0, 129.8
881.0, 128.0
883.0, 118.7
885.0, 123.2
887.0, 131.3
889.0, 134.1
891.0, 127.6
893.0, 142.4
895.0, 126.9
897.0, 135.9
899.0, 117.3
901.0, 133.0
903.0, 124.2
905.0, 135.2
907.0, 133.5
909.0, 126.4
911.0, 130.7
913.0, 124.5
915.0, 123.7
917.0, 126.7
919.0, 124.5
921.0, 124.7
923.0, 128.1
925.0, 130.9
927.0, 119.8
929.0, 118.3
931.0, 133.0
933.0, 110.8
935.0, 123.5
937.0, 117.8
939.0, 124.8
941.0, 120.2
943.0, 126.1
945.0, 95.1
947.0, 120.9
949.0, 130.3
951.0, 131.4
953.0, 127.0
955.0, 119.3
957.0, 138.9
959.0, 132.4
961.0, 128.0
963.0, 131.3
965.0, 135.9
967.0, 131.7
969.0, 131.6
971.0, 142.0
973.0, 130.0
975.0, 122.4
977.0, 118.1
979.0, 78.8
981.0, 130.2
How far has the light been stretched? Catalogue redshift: 0.29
